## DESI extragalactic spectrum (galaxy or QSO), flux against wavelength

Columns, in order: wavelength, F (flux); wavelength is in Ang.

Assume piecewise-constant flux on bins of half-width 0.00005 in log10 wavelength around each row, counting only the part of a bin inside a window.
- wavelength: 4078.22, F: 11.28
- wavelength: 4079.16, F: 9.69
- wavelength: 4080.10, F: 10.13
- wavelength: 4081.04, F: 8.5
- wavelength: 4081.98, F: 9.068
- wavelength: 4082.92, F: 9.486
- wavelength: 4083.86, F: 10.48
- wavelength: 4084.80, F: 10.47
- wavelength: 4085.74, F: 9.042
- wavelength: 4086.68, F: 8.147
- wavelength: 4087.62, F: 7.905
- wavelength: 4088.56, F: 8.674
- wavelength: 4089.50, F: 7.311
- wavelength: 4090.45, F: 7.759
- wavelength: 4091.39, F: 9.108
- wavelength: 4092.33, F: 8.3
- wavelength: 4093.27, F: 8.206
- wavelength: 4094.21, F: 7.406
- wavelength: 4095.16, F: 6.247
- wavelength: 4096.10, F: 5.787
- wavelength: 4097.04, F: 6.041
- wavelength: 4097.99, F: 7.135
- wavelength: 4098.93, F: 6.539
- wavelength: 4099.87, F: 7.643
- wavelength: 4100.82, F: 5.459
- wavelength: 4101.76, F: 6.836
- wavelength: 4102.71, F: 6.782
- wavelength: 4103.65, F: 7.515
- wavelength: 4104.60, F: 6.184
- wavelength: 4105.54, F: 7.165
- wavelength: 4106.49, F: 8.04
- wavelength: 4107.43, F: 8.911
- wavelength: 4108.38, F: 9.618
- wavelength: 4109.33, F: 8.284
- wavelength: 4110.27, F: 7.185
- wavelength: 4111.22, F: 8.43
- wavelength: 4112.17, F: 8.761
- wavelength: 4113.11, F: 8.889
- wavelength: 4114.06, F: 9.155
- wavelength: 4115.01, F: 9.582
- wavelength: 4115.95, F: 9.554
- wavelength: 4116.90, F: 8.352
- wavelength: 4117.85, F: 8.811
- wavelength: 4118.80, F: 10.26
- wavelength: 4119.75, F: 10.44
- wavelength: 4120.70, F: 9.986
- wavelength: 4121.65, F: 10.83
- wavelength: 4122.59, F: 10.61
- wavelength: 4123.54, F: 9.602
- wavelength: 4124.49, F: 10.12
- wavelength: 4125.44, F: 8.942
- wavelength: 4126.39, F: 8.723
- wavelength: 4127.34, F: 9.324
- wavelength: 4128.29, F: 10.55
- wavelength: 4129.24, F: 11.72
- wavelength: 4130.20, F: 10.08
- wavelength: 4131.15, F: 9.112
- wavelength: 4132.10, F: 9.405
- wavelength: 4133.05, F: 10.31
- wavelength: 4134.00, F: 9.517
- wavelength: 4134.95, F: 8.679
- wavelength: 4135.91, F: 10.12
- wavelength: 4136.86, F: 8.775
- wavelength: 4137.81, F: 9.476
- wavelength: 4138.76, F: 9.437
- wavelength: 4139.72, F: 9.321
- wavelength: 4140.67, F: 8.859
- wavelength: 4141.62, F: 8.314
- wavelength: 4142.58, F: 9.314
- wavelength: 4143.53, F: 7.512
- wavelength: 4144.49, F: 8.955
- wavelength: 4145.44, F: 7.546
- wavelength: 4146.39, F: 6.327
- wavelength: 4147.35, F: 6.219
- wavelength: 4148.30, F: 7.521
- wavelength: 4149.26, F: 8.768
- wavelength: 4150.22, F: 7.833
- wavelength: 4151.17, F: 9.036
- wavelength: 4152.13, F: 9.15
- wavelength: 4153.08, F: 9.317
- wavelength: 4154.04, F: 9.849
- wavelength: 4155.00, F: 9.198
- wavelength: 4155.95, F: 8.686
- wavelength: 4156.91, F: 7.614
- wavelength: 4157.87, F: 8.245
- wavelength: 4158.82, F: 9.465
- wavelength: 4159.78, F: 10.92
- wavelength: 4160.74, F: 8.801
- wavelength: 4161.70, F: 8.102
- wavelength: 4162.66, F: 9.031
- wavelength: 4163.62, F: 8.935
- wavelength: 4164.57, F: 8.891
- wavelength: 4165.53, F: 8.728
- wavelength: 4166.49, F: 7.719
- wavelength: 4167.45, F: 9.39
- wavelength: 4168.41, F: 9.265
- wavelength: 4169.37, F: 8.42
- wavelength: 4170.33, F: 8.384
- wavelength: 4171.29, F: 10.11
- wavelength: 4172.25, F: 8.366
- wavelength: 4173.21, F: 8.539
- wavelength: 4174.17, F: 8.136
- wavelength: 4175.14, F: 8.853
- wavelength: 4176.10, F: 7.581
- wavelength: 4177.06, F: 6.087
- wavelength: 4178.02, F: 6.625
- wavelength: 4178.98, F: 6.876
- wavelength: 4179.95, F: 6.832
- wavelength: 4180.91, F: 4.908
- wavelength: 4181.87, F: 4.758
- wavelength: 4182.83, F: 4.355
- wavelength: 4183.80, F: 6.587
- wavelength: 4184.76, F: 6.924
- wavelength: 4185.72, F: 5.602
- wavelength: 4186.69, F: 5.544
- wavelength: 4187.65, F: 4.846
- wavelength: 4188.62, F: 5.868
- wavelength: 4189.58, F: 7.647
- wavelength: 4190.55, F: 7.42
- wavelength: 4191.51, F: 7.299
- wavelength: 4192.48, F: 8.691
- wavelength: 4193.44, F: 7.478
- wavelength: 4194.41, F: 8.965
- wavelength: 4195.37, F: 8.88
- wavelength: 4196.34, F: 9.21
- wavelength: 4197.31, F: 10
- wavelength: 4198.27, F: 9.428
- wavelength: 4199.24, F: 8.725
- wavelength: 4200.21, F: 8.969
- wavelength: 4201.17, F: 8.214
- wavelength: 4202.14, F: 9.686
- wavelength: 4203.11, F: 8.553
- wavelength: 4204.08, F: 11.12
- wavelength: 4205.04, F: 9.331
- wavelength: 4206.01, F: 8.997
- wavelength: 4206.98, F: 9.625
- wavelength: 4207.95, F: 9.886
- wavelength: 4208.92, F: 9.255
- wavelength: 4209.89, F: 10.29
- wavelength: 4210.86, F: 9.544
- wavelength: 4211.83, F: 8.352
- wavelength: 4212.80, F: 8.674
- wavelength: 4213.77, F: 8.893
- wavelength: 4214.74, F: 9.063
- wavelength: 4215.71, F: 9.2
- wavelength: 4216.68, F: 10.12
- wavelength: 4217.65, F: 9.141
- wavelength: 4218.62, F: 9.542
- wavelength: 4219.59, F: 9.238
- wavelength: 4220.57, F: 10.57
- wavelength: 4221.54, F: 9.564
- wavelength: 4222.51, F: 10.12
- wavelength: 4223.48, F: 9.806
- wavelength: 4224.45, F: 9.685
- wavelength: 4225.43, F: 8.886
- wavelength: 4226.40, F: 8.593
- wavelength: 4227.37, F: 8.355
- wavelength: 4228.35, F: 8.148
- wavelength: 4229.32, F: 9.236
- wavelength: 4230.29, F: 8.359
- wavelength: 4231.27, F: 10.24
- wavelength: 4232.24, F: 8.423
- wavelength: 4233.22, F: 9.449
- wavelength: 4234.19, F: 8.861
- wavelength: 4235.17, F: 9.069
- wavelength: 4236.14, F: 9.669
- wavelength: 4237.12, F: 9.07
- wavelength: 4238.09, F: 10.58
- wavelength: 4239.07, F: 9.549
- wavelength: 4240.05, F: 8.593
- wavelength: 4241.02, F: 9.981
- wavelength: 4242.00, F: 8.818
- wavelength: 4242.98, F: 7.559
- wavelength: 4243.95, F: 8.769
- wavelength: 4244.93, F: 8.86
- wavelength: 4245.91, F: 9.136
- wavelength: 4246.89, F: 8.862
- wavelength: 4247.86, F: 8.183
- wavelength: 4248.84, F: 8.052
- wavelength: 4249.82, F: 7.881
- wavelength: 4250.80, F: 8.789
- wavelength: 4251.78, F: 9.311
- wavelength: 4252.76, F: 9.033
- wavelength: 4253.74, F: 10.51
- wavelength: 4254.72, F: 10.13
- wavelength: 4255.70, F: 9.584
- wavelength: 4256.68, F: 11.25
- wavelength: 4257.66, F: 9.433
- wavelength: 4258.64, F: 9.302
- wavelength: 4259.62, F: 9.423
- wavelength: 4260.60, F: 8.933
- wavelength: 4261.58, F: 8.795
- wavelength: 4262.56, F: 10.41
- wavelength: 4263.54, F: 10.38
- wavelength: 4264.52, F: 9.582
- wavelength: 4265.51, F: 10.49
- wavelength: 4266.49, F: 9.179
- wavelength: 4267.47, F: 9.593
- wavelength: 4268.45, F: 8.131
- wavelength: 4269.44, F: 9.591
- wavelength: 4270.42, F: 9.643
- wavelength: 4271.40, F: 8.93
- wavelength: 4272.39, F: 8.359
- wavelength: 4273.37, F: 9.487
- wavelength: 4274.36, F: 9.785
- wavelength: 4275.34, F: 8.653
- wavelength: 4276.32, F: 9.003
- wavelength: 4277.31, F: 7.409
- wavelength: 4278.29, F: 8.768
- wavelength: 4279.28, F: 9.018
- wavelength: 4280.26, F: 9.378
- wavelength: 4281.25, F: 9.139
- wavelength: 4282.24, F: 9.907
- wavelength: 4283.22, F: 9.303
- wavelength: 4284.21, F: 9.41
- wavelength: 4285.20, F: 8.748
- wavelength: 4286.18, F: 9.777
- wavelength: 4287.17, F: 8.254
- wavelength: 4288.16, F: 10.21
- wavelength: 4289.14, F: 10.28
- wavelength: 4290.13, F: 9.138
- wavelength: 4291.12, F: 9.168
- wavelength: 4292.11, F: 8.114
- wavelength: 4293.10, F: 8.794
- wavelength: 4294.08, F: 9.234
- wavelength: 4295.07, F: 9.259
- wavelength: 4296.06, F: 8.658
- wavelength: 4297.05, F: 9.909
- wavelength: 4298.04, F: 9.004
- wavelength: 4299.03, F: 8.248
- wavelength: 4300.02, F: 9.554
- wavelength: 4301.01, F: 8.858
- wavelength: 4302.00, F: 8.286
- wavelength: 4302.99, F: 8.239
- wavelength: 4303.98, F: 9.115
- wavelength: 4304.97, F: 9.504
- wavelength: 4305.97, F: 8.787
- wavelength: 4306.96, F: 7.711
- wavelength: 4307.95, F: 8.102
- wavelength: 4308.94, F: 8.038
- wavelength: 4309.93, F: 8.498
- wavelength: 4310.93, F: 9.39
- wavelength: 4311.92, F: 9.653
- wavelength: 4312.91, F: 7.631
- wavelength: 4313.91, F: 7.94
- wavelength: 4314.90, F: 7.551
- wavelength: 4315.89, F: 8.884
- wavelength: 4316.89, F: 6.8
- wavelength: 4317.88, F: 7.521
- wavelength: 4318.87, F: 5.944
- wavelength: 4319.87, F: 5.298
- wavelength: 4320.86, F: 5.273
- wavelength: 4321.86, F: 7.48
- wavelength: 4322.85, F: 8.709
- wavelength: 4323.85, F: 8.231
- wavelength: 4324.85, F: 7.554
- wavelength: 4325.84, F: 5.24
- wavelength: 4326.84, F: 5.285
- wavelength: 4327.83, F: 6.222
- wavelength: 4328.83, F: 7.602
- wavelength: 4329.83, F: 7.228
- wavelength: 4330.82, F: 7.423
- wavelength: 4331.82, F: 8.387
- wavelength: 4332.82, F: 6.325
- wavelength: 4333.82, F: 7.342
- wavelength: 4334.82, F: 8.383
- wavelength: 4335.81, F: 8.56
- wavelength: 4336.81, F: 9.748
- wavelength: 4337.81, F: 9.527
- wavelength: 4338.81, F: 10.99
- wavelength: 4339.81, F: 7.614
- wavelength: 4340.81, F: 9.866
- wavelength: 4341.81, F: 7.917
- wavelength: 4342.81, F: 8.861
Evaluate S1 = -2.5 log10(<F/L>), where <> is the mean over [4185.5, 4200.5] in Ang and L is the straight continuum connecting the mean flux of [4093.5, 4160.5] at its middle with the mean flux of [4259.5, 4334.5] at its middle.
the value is 0.10 mag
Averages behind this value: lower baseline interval 8.63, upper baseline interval 8.51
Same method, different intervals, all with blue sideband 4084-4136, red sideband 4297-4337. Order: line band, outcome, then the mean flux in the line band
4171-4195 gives 0.194 mag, 6.98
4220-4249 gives -0.120 mag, 9.11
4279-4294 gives -0.162 mag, 9.25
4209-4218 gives -0.127 mag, 9.26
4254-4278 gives -0.170 mag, 9.4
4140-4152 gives 0.054 mag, 8.07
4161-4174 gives -0.044 mag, 8.75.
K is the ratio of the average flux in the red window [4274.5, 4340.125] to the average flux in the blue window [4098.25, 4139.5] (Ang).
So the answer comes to 0.94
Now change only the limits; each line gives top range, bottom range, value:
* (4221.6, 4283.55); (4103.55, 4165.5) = 1.03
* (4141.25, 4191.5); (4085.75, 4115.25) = 1.02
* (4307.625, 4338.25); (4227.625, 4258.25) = 0.83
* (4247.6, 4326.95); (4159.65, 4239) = 1.03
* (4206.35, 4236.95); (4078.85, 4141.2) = 1.06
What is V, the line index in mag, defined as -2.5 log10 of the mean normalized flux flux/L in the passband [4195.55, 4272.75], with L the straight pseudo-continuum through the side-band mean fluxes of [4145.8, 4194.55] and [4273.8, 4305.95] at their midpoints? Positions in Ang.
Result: -0.10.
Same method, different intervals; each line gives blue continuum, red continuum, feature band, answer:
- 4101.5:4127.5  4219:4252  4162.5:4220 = 0.09 mag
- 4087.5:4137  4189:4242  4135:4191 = 0.11 mag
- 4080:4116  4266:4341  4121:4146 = -0.16 mag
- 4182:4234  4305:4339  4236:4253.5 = -0.07 mag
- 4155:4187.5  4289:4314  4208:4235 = -0.13 mag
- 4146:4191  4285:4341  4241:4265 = -0.15 mag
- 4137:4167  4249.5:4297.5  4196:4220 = -0.05 mag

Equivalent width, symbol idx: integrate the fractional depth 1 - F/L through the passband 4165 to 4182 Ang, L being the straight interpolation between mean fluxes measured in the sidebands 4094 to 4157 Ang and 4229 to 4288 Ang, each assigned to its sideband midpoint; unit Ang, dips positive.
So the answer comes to 1.9 Ang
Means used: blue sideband 8.6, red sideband 9.21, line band 7.82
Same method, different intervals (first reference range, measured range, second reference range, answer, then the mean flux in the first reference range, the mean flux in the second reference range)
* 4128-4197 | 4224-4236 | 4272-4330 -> -0.94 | 8.24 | 8.39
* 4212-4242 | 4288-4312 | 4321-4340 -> -2.14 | 9.27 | 7.74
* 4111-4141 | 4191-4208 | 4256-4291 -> 0.76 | 9.57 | 9.35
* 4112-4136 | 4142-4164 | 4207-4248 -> 2.32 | 9.68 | 9.21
